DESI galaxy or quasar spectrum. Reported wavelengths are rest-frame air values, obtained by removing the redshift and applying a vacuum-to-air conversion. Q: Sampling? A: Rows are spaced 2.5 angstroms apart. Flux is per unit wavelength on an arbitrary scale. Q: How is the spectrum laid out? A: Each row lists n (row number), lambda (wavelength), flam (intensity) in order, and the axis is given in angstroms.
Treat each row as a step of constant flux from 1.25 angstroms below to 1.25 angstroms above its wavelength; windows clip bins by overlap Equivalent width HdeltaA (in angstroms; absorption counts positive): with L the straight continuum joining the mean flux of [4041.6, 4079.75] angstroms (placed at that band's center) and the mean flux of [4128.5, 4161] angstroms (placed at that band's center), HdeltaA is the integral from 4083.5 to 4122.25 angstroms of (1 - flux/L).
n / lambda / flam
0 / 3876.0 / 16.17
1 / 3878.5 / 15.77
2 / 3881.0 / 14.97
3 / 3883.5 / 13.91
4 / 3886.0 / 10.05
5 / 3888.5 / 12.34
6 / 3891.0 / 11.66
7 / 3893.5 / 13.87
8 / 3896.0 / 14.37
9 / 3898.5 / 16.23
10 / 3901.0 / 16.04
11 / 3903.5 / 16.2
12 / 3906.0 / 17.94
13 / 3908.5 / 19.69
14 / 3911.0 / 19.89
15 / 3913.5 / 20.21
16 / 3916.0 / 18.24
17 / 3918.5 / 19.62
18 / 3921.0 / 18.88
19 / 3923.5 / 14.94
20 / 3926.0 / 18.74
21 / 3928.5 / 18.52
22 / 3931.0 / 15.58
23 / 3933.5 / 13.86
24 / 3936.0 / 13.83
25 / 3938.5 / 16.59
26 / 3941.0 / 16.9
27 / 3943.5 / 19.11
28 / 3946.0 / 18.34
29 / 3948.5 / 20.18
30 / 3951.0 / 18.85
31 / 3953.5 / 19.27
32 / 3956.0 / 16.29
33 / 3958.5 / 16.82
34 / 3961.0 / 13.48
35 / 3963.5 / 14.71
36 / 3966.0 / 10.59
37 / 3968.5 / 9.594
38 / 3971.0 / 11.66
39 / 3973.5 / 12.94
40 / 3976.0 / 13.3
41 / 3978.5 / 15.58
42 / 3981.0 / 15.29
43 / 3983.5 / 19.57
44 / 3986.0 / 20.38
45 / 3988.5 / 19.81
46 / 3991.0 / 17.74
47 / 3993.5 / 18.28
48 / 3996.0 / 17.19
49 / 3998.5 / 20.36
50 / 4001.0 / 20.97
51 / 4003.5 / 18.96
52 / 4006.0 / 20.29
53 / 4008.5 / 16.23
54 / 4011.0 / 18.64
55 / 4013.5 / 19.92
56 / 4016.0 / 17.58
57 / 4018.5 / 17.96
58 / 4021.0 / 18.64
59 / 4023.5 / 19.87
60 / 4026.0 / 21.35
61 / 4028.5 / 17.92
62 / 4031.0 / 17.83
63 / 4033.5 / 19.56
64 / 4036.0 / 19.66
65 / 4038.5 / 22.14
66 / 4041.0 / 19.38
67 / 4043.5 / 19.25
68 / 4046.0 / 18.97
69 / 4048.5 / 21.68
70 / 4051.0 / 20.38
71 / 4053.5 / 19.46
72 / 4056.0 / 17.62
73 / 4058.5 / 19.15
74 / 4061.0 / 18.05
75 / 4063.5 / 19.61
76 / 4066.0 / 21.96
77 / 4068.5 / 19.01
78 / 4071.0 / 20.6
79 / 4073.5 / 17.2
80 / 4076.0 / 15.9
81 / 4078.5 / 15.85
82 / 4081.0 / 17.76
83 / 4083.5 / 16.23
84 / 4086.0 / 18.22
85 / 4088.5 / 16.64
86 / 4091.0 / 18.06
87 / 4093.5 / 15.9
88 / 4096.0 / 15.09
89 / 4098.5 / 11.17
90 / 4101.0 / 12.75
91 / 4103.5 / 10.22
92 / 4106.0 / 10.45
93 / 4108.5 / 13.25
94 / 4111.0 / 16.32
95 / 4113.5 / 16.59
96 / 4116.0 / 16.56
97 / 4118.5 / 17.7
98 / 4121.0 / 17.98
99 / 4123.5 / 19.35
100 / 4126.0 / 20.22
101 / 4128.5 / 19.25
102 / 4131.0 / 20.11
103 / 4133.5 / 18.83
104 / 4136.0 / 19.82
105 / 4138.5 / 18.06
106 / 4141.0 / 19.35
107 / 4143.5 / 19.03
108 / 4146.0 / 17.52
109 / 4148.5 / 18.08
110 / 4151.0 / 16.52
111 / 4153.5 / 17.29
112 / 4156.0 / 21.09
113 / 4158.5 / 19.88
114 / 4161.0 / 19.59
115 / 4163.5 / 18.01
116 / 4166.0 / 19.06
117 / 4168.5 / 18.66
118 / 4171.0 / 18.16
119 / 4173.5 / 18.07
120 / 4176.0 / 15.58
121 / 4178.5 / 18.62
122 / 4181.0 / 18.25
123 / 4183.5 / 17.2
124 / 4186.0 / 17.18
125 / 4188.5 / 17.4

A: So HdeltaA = 7.7 angstroms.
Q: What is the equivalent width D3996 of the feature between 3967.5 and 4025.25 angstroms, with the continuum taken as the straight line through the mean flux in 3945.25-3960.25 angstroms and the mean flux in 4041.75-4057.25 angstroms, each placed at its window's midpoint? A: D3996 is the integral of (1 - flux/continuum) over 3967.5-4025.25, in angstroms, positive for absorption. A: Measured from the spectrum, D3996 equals 4.0 angstroms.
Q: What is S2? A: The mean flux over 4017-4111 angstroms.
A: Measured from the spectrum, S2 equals 17.7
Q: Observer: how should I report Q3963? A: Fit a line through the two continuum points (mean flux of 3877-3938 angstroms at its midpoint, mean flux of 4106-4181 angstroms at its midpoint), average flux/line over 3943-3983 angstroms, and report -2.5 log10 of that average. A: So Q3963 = 0.08 mag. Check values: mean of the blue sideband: 16.1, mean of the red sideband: 18.1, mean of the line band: 15.4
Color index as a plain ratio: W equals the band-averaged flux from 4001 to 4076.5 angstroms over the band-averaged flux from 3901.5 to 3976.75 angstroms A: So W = 1.2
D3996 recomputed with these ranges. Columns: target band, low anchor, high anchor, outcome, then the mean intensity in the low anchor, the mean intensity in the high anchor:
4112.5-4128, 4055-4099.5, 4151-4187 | -0.3 angstroms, 17.5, 18.3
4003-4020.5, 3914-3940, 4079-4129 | -2.1 angstroms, 17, 15.9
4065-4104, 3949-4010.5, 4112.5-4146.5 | 3.3 angstroms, 16.7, 18.6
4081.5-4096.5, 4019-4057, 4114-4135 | 1.8 angstroms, 19.6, 18.7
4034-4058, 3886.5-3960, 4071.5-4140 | -4.5 angstroms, 16.9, 16.6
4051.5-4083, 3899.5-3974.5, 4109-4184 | -1.5 angstroms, 16.6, 18.3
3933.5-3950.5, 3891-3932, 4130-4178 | 0.1 angstroms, 17.3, 18.6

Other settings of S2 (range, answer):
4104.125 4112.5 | 13.2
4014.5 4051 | 19.5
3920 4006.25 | 16.7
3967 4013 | 17.1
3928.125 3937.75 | 15.2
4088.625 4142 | 16.5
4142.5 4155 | 17.7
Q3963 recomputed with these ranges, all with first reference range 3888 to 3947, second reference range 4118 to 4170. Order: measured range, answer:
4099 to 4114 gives 0.38 mag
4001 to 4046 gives -0.08 mag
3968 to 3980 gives 0.32 mag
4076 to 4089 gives 0.09 mag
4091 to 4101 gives 0.27 mag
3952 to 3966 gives 0.10 mag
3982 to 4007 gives -0.11 mag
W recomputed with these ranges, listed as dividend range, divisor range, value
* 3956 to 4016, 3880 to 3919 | 1.05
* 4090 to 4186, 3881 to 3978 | 1.09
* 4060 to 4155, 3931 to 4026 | 1.01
